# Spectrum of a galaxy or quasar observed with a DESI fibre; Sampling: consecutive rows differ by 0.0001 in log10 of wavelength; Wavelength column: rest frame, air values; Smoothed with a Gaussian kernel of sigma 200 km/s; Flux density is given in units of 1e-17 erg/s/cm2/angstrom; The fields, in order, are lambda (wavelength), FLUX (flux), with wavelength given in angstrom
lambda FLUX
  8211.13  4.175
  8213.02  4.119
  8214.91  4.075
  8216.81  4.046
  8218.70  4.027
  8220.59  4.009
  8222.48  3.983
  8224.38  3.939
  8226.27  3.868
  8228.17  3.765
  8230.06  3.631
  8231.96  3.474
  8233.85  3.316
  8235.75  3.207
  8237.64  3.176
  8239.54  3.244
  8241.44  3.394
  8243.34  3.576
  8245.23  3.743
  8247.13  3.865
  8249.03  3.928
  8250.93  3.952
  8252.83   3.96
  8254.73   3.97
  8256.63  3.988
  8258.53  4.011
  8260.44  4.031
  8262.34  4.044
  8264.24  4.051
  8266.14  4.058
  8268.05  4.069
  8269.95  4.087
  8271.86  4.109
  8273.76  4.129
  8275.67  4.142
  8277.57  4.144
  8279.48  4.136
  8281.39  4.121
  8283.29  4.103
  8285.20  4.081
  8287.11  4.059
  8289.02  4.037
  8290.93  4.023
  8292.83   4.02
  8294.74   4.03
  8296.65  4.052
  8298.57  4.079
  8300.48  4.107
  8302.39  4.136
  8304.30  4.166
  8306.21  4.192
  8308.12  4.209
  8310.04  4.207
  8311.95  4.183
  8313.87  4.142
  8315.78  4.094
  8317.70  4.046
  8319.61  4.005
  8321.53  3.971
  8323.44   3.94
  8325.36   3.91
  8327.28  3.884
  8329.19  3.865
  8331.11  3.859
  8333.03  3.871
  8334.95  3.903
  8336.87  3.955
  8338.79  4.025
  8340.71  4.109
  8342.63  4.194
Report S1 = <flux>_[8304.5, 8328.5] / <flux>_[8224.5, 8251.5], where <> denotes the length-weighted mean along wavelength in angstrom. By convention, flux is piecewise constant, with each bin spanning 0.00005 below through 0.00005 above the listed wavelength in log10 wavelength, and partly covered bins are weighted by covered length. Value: 1.13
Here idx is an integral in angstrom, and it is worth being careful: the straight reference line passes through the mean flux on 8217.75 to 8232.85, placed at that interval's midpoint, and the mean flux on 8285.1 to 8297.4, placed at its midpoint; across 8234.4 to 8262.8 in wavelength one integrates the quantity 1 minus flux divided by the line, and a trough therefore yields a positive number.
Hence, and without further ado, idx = 1.3 angstrom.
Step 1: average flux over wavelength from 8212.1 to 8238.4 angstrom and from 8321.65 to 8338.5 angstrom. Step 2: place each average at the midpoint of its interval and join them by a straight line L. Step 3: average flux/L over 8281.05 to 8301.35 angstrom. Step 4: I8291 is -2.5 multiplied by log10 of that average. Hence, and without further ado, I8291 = -0.057 mag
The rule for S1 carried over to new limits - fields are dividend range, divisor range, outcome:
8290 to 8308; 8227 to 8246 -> 1.19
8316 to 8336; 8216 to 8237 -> 1.05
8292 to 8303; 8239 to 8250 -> 1.12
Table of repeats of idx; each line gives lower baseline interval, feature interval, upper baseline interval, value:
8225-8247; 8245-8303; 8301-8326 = -3.8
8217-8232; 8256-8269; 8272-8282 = 0.1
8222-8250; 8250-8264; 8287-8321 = -0.9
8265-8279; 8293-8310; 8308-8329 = -0.2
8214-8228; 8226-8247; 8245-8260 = 2.5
